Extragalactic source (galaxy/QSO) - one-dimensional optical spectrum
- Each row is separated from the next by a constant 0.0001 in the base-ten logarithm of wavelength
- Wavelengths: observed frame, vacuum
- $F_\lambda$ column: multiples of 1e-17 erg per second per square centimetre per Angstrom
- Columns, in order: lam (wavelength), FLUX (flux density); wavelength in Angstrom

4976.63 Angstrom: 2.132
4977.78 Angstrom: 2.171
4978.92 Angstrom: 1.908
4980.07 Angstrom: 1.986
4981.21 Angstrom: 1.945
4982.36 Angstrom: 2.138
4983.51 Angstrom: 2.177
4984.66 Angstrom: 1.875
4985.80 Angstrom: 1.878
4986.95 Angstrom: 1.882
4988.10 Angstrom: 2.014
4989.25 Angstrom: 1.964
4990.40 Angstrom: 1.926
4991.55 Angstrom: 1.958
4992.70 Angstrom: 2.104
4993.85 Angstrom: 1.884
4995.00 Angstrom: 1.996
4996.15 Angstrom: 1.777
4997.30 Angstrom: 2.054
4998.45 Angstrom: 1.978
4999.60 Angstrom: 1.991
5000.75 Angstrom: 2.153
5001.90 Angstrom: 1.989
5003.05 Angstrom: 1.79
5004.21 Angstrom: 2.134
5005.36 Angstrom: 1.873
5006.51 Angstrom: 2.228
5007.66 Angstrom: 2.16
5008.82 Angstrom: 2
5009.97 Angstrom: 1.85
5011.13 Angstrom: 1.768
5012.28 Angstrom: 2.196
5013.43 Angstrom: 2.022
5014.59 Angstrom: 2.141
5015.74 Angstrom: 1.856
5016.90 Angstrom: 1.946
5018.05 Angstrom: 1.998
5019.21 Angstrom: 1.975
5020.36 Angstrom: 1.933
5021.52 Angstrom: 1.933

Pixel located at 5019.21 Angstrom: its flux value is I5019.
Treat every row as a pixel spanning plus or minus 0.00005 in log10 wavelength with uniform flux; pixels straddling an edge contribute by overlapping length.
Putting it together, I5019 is 1.975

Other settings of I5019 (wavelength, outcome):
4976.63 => 2.132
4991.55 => 1.958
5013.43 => 2.022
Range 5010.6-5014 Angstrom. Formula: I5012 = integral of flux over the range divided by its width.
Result 2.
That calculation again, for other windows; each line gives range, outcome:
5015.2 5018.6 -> 1.93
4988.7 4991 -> 1.94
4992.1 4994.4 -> 1.99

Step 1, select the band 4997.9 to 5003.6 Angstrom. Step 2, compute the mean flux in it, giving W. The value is 1.98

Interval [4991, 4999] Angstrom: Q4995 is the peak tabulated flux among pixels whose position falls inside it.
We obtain 2.104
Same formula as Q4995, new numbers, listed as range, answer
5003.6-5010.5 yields 2.228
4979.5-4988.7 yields 2.177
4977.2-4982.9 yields 2.171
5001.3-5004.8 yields 2.134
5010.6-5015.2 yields 2.196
